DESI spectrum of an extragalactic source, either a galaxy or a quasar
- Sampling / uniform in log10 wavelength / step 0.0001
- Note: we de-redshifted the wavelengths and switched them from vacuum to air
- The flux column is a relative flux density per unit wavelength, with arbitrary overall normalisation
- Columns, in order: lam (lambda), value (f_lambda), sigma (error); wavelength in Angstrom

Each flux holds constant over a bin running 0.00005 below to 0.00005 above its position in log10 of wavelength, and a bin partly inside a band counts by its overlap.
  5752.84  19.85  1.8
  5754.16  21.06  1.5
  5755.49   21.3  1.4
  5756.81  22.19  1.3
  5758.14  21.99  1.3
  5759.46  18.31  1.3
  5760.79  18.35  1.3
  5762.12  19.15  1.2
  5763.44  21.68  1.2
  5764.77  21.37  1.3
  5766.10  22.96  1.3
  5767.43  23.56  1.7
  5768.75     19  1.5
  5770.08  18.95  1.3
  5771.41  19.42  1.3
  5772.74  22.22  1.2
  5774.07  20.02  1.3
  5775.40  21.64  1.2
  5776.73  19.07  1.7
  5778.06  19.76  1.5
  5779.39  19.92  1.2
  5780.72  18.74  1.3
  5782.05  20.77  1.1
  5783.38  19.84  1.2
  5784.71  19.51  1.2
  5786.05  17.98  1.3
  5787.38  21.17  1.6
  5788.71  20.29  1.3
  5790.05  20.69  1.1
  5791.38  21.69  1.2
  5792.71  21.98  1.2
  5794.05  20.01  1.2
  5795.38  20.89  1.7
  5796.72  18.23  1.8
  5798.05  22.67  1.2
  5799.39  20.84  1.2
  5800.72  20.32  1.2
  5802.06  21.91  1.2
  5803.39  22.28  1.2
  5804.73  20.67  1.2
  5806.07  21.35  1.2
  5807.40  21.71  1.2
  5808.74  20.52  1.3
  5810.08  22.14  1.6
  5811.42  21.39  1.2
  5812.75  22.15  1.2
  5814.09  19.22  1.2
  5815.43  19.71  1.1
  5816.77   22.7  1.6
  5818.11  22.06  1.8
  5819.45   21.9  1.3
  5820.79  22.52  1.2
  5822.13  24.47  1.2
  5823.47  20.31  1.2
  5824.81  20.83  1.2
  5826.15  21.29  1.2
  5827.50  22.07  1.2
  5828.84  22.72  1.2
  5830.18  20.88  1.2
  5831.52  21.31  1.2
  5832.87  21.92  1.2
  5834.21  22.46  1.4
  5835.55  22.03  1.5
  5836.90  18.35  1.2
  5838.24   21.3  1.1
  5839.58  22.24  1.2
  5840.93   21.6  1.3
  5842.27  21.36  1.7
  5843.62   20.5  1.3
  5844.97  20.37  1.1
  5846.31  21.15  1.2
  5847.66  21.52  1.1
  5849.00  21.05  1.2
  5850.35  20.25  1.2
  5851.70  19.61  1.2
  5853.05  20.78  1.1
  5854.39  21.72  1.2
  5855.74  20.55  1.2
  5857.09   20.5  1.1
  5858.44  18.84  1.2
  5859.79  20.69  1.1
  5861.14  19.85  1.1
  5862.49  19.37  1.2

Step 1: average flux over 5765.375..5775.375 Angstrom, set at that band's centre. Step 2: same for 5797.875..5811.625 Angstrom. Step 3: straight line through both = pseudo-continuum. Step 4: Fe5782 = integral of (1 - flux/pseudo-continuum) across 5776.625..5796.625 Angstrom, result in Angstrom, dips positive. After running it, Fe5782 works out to 0.96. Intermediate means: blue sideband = 20.9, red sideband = 21.4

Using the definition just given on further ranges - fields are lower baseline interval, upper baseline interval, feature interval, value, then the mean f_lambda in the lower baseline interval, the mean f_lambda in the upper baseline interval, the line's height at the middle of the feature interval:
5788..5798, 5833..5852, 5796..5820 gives -0.5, 20.7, 21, 20.8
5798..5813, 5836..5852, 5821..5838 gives -0.4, 21.4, 20.8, 21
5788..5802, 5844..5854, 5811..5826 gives -0.6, 20.8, 20.7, 20.8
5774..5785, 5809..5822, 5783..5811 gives -0.1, 19.9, 21.6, 20.8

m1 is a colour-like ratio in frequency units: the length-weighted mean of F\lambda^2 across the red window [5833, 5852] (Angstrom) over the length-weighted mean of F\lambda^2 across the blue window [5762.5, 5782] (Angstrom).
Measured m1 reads 1.05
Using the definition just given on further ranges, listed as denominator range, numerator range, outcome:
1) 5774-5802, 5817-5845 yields 1.08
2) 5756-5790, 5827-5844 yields 1.08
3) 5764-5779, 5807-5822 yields 1.06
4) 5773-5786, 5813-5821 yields 1.09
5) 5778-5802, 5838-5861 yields 1.04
